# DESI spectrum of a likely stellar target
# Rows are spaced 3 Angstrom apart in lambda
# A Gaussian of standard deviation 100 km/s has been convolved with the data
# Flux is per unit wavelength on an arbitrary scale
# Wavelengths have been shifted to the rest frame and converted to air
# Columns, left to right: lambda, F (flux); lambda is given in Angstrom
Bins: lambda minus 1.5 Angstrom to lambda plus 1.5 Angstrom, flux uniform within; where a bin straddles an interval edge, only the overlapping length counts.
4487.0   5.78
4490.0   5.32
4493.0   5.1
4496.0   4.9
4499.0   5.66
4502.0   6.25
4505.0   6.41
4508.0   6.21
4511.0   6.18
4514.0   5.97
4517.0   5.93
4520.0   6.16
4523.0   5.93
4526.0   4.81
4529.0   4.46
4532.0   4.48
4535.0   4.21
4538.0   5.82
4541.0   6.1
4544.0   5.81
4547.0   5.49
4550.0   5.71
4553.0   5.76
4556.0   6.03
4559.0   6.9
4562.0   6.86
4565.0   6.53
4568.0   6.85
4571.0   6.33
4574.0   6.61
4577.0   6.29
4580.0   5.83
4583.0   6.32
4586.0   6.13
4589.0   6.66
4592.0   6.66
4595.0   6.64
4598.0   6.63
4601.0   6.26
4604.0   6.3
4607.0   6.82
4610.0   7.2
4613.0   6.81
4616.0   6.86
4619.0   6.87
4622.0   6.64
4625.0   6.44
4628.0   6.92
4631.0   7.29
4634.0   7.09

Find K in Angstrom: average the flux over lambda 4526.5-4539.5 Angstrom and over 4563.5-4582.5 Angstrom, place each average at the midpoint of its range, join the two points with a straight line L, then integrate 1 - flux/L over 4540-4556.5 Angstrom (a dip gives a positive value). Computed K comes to -1.30 Angstrom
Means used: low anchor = 4.75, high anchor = 6.4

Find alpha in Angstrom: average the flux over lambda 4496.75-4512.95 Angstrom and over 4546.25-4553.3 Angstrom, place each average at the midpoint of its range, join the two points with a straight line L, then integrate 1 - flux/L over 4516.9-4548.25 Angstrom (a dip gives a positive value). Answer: 2.5 Angstrom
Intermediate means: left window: 6.08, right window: 5.65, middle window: 5.36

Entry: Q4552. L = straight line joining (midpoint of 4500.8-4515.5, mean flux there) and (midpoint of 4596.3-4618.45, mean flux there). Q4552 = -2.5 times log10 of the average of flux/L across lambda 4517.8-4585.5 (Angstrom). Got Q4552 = 0.10 mag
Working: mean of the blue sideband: 6.2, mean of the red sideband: 6.7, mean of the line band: 5.88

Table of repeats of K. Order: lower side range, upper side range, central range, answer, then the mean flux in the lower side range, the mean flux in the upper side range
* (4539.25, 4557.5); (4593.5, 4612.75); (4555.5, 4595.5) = -1.7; 5.82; 6.65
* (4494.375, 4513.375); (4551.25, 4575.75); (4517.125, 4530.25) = 1.5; 5.93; 6.47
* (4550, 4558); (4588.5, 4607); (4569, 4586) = -0.1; 5.92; 6.54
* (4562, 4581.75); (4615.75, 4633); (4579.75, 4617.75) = 0.4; 6.44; 6.84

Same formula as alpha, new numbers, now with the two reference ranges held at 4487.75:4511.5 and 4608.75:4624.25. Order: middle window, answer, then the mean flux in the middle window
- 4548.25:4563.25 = 0.1 Angstrom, 6.23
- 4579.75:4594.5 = 0.4 Angstrom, 6.38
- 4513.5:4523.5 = -0.2 Angstrom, 6.01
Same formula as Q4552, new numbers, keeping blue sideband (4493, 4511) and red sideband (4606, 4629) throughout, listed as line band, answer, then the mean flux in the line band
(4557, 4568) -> -0.06 mag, 6.74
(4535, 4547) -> 0.10 mag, 5.64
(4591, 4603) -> 0.02 mag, 6.53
